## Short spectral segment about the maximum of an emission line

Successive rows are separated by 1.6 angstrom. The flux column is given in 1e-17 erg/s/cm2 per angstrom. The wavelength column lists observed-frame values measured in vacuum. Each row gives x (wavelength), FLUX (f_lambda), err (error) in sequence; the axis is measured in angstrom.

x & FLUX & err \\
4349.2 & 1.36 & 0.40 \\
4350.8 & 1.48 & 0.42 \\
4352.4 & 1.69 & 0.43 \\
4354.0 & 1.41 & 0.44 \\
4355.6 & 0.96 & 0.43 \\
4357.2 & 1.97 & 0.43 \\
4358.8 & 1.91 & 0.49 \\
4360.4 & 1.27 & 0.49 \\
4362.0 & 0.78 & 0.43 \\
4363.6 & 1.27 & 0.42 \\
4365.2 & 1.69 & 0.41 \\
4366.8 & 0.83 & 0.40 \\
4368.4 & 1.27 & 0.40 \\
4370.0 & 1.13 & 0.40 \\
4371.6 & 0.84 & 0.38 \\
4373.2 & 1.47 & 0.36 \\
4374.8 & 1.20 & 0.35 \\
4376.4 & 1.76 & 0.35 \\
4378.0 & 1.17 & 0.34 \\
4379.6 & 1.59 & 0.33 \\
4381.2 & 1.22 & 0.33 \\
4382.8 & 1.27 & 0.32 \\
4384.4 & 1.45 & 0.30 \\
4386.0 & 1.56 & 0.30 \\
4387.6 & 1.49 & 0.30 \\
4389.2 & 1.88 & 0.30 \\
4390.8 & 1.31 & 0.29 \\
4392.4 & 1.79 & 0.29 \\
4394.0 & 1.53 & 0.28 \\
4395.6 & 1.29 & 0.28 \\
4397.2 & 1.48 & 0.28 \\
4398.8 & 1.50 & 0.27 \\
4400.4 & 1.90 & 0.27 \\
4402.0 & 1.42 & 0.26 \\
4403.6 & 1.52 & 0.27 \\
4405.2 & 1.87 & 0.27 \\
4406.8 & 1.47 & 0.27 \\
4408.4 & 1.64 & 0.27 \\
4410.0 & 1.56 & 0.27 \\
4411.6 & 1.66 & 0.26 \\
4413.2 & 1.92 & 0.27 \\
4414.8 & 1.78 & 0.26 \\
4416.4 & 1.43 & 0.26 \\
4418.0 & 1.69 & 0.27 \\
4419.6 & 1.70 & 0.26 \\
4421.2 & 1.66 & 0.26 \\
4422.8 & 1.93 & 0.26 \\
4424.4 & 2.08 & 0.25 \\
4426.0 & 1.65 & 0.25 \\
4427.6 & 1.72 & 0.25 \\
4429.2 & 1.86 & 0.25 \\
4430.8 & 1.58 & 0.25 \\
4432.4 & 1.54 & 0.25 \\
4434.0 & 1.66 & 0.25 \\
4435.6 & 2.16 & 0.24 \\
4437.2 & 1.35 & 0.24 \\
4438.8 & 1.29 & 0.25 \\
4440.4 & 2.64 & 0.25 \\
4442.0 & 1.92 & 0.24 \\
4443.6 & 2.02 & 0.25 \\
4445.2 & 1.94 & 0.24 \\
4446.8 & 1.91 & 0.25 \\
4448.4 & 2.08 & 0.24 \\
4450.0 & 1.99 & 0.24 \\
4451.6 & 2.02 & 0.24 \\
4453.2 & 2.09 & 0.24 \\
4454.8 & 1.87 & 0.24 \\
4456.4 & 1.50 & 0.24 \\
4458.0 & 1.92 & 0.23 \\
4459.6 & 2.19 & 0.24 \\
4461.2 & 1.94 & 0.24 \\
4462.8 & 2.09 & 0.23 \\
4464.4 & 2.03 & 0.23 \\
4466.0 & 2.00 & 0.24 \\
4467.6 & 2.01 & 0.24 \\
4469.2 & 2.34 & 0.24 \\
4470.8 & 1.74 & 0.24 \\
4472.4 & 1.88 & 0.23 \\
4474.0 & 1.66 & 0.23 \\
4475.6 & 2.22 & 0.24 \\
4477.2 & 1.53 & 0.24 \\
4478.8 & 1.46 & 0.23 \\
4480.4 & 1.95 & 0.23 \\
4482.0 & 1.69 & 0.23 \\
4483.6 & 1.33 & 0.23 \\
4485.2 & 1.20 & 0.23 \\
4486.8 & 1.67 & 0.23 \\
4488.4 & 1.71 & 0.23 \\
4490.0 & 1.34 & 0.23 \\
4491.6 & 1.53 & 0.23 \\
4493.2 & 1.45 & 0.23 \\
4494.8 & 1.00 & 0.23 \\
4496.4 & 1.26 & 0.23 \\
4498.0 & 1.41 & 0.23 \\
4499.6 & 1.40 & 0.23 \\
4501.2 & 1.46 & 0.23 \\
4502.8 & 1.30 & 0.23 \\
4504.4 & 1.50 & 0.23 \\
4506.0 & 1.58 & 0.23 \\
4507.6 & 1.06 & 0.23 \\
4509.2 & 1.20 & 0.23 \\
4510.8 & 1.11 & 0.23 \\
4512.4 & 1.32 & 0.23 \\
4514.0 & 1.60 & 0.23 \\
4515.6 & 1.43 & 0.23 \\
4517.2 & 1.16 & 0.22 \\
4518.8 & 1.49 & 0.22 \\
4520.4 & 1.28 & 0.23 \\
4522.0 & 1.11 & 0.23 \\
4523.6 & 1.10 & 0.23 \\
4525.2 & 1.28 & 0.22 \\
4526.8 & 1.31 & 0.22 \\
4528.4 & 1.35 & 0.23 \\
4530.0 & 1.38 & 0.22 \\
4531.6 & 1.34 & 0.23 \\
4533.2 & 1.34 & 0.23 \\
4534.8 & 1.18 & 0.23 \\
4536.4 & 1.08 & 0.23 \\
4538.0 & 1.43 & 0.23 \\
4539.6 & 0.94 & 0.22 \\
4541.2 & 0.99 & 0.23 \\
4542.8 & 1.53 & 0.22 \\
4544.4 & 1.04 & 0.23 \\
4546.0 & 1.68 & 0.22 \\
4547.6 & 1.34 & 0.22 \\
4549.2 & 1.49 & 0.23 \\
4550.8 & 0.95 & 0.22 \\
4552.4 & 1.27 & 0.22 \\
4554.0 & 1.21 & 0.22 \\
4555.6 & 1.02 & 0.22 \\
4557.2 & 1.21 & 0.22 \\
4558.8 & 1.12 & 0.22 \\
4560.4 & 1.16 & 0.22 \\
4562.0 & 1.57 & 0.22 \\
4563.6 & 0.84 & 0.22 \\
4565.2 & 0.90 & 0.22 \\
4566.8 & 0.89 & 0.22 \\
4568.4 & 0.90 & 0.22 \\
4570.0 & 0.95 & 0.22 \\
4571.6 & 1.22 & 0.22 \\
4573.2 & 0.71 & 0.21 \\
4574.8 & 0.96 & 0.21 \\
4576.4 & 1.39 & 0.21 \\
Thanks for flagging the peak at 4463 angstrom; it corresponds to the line C IV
